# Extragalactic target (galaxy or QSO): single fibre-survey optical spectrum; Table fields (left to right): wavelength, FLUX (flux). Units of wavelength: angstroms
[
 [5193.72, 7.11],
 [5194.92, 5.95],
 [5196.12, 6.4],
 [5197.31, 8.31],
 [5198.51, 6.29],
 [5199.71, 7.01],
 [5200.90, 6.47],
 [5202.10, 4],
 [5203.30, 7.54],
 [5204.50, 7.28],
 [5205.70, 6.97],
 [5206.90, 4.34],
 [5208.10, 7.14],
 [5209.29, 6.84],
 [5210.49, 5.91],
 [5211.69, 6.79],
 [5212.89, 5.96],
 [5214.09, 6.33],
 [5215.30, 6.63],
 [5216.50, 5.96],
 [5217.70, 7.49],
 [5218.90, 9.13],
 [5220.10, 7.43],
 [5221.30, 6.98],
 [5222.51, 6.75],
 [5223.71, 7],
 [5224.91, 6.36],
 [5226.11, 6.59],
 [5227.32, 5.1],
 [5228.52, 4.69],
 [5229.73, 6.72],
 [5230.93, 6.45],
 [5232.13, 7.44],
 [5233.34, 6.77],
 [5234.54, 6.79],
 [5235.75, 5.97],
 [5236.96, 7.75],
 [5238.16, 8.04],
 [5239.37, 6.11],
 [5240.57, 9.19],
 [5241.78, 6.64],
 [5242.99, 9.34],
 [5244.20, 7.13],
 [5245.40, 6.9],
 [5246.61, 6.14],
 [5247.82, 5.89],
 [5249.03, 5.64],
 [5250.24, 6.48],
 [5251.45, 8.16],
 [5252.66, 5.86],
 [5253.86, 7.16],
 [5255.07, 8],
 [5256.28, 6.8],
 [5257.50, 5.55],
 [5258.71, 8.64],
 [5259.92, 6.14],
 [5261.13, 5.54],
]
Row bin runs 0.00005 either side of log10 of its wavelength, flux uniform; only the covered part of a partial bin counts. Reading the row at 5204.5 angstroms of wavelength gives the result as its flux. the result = 7.28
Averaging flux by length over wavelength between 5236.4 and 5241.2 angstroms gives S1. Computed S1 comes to 7.78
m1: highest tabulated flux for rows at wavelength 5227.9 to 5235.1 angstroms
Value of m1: 7.44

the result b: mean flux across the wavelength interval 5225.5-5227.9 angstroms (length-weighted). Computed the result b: 5.85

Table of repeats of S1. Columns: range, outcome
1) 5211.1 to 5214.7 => 6.34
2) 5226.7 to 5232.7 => 6.07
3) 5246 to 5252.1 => 6.45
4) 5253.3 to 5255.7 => 7.58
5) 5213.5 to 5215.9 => 6.46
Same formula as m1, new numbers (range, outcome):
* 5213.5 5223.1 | 9.13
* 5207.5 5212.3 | 7.14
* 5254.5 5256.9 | 8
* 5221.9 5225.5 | 7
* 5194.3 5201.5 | 8.31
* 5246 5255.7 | 8.16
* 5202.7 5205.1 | 7.54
